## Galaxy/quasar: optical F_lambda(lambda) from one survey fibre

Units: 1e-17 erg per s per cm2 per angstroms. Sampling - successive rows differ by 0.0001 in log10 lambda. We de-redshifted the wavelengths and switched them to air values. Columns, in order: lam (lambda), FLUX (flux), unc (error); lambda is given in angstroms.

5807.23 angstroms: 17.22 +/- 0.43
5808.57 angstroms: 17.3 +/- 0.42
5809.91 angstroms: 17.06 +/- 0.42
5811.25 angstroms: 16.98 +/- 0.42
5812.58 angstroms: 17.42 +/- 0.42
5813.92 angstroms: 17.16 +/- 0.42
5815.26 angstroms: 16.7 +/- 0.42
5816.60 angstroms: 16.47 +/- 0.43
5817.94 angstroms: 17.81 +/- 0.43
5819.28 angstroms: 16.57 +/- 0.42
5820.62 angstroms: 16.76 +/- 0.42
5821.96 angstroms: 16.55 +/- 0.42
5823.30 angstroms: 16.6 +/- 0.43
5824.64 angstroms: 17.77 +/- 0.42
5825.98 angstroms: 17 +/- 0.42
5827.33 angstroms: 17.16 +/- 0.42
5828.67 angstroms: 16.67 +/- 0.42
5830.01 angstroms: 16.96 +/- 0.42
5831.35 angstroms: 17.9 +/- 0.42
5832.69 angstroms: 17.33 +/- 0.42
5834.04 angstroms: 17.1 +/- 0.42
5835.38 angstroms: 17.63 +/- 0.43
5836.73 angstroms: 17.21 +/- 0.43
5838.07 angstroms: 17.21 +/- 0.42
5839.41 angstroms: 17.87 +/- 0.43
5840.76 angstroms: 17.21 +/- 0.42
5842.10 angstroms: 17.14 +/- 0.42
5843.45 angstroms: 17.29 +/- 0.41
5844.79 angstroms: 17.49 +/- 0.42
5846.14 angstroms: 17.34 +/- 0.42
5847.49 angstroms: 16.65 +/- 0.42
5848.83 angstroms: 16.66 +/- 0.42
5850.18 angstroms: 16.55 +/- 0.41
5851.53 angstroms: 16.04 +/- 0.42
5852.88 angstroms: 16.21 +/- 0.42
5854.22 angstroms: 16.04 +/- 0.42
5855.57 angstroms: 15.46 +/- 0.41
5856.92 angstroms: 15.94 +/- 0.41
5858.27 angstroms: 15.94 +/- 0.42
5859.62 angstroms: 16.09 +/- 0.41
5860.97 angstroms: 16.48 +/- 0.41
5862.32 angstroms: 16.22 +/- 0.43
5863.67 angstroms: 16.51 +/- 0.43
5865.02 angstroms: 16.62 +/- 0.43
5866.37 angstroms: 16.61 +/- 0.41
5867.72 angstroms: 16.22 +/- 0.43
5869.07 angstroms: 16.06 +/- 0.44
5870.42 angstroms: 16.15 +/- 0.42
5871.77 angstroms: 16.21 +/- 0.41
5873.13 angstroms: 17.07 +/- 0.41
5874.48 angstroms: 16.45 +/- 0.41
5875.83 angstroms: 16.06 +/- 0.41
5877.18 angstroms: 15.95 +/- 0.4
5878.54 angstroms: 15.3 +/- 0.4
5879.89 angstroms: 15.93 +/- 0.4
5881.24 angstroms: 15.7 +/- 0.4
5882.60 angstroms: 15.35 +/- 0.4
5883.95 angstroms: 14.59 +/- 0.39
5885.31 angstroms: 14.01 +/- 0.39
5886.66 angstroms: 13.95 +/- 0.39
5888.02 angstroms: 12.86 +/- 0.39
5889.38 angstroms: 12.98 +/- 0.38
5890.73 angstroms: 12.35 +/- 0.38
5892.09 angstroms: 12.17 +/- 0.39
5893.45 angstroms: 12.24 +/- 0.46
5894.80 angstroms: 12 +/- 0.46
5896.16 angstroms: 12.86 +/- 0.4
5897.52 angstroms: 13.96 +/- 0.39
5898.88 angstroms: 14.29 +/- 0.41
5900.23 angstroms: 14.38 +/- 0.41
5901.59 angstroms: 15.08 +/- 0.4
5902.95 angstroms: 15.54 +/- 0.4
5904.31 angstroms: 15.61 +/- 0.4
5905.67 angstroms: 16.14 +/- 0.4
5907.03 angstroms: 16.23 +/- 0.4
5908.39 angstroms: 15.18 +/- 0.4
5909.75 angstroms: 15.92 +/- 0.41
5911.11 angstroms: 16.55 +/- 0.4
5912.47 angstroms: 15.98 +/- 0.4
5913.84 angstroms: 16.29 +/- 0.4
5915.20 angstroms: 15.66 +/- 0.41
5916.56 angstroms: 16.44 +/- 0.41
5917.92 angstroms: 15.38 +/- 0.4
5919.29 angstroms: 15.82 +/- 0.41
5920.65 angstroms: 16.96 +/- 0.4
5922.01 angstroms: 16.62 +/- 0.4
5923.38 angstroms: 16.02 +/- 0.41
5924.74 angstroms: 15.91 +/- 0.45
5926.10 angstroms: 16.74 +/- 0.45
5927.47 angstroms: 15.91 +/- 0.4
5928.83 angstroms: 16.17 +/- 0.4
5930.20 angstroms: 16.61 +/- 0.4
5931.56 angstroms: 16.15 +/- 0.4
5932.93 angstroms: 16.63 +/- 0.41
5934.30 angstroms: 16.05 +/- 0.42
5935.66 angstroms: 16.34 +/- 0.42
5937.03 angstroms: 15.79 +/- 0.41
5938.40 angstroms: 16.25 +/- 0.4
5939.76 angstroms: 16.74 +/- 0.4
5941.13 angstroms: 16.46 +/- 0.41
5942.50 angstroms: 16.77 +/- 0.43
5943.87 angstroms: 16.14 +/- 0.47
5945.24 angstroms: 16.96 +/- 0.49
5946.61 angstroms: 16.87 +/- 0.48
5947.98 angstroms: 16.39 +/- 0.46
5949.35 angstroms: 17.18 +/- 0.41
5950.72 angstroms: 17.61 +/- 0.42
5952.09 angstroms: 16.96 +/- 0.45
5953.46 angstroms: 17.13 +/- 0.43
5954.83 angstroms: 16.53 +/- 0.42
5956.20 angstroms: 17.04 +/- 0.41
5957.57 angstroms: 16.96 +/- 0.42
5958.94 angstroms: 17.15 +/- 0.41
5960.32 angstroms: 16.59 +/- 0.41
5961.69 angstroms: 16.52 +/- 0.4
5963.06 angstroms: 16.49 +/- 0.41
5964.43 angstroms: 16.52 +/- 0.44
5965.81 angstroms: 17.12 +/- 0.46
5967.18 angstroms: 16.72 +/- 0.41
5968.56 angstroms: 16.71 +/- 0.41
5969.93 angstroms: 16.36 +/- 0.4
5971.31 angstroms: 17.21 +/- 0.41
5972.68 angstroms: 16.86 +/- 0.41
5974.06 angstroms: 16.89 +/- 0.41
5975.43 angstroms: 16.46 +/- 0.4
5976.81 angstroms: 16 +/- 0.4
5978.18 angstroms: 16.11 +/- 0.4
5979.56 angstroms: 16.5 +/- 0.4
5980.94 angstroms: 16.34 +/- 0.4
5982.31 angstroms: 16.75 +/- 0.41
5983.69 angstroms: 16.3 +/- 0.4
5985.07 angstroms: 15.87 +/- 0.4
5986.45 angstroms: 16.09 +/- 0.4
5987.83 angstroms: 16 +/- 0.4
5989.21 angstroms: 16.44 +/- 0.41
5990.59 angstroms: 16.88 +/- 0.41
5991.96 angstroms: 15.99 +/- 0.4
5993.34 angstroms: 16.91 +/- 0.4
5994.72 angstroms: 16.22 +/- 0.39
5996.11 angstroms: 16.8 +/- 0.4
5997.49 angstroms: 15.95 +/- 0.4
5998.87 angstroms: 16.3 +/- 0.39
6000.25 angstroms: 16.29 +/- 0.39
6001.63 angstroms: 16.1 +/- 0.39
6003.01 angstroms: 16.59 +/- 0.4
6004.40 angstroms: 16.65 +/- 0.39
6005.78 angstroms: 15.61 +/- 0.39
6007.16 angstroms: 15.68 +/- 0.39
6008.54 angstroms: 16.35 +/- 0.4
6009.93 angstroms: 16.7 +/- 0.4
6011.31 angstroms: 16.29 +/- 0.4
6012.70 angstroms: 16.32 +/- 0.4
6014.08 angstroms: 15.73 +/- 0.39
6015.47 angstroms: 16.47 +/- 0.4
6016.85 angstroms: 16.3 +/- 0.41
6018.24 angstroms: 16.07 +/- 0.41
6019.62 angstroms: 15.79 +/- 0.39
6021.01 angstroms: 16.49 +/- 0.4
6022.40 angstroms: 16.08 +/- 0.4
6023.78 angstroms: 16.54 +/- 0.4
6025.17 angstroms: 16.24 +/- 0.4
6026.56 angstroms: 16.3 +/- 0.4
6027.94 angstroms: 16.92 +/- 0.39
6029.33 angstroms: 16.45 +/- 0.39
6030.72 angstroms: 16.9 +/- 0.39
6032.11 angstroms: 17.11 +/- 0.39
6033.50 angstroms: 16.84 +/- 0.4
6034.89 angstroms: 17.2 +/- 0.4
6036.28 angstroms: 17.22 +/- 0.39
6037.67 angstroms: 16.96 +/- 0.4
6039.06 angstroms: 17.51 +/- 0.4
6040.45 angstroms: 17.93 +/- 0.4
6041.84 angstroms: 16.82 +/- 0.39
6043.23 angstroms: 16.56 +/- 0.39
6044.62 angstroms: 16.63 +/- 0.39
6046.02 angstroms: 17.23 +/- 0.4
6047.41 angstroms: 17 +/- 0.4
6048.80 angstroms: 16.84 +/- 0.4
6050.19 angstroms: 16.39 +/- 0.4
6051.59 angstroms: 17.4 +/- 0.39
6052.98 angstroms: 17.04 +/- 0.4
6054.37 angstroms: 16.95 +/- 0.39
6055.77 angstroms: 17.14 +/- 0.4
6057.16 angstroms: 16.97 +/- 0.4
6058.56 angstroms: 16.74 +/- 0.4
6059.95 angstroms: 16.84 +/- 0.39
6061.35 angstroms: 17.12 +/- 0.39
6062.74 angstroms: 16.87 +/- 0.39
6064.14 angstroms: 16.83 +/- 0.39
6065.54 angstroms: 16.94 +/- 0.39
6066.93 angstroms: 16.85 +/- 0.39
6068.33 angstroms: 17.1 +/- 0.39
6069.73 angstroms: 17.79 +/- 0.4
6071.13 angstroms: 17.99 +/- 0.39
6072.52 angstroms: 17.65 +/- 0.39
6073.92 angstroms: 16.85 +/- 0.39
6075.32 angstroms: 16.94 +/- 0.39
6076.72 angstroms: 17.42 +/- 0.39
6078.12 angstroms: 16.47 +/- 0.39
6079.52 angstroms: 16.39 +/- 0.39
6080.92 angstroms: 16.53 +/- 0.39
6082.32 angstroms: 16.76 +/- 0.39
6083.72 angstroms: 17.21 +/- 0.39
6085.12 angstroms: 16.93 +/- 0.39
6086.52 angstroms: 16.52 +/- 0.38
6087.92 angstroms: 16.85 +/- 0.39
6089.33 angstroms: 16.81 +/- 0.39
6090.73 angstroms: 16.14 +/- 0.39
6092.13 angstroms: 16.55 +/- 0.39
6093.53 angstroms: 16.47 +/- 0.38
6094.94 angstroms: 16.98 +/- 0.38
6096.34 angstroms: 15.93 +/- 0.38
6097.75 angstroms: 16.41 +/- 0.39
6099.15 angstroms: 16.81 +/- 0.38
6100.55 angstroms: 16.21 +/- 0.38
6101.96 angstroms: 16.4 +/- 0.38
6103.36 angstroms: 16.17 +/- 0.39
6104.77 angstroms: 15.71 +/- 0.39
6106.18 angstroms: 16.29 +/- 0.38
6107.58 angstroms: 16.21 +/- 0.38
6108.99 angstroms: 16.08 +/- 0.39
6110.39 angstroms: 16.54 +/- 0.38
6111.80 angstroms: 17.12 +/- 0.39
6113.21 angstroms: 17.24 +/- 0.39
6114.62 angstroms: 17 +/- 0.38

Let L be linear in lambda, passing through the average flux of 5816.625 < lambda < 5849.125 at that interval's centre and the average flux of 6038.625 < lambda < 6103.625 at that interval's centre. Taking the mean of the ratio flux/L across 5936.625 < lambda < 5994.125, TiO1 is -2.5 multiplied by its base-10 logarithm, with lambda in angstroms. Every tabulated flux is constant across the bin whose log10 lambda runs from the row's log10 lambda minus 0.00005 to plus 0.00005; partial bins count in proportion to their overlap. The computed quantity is 0.02 mag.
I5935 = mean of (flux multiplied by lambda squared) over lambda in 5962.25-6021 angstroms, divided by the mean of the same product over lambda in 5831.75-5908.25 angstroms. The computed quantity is 1.09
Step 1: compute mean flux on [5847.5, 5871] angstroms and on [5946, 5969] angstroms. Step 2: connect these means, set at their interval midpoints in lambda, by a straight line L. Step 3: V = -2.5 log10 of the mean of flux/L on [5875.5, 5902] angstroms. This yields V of 0.168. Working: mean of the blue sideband 16.2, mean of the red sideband 16.9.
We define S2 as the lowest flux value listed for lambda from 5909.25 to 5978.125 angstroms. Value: 15.38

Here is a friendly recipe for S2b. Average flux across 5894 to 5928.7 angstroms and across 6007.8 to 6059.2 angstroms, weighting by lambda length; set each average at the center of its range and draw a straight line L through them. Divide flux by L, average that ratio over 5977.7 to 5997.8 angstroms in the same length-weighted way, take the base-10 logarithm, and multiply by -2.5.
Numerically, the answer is -0.01 mag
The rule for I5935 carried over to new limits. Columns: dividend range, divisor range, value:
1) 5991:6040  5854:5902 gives 1.15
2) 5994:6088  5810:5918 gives 1.11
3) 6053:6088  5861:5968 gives 1.13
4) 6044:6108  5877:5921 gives 1.20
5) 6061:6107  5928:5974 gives 1.05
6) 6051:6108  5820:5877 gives 1.09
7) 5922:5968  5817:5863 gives 1.02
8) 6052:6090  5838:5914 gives 1.16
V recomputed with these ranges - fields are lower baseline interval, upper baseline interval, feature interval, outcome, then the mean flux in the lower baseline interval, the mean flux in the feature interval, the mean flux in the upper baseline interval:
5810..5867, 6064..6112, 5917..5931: 0.04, 16.8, 16.2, 16.7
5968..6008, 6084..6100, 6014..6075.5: -0.02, 16.4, 16.9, 16.6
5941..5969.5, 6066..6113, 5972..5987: 0.03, 16.8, 16.4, 16.7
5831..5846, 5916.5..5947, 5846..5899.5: 0.12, 17.4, 15.3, 16.3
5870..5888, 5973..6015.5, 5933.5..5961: -0.05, 15.5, 16.7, 16.3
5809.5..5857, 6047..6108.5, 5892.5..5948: 0.08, 17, 15.7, 16.8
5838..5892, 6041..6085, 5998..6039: 0.02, 15.9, 16.4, 17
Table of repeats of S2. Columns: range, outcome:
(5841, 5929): 12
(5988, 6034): 15.61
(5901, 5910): 15.08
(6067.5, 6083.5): 16.39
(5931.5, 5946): 15.79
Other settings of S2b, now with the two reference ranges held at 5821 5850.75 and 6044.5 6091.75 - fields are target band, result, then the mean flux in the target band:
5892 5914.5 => 0.16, 14.8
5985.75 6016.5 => 0.05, 16.3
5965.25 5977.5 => 0.02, 16.7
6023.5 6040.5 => 0.00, 16.9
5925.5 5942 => 0.05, 16.3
